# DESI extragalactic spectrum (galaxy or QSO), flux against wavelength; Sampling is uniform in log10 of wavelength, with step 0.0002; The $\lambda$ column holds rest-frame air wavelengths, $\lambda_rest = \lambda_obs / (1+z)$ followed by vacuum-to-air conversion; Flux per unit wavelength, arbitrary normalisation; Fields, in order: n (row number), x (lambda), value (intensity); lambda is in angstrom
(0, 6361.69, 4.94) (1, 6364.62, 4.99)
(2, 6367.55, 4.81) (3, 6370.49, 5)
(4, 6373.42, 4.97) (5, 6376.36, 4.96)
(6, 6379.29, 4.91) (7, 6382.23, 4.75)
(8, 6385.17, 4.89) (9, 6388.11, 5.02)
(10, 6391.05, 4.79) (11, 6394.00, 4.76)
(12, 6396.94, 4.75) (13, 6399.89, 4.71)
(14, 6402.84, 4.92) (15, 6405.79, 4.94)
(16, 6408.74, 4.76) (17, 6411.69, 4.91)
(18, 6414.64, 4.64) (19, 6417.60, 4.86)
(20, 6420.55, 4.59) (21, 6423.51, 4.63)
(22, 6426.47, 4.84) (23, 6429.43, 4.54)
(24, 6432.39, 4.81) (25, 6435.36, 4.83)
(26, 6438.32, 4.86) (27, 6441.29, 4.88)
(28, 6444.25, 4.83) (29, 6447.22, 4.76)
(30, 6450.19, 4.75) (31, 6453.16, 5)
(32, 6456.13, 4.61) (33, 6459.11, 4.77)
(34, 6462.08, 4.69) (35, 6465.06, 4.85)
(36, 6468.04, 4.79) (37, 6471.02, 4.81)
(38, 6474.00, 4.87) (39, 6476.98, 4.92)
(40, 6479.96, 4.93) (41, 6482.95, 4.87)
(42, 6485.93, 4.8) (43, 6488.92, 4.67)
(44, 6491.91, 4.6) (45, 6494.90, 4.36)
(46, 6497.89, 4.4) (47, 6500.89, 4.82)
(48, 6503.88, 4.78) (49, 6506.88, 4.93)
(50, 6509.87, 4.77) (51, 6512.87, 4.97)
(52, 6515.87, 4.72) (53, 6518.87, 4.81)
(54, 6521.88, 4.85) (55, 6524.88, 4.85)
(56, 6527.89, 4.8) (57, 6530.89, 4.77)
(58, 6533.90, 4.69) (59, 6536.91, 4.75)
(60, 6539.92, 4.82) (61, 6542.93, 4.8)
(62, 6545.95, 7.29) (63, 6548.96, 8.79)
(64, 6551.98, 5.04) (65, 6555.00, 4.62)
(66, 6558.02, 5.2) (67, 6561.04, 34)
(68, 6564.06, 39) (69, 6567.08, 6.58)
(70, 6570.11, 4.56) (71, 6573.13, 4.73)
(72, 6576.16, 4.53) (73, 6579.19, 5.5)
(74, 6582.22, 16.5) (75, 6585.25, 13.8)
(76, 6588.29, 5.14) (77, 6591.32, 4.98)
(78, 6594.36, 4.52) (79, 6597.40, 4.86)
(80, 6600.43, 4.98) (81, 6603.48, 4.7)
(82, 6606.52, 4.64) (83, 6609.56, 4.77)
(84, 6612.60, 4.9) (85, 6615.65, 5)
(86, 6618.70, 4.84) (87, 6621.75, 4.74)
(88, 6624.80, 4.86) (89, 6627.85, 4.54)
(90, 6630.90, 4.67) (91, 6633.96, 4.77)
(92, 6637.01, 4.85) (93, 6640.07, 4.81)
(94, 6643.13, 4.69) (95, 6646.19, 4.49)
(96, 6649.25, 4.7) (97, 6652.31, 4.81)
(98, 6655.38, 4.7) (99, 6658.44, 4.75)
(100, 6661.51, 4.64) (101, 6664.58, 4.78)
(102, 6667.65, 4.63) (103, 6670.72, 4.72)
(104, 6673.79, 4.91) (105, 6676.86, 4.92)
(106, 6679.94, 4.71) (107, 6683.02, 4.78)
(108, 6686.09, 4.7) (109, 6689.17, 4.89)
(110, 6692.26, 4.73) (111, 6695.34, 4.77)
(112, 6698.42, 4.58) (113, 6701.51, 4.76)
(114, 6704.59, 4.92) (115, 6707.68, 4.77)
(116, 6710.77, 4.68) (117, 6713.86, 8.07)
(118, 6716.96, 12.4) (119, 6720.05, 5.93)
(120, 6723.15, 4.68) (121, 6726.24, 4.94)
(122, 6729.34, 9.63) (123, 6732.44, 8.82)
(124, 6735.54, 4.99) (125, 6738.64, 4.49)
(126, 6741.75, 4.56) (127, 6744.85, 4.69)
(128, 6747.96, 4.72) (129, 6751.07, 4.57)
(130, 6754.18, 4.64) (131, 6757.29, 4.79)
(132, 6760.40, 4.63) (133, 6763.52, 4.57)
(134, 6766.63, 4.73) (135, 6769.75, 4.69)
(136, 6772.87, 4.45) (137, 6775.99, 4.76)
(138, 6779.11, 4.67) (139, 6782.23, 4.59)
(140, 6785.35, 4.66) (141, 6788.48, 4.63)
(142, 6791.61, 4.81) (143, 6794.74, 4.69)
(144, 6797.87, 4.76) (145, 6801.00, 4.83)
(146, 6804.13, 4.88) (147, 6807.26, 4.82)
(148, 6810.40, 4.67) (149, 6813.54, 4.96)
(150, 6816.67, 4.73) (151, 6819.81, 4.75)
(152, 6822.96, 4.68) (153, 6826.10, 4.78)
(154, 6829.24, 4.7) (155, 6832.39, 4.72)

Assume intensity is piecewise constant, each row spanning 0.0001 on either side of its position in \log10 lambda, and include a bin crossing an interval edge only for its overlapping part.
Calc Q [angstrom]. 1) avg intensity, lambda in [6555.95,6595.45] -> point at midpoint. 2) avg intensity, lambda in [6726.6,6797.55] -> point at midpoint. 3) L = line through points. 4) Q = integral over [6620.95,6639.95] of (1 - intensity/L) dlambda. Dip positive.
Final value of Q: 9.6 angstrom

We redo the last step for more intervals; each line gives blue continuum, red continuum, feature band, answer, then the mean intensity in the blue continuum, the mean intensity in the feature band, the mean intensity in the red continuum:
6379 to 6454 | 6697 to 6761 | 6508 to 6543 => 2.2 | 4.8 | 4.8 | 5.74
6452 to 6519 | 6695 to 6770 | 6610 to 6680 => 7.1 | 4.77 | 4.76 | 5.59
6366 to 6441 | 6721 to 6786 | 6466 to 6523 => 1.5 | 4.82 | 4.77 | 5.12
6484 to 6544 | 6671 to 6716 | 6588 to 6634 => 1.3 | 4.75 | 4.8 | 5.1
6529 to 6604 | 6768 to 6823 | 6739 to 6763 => 3.6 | 8.56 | 4.64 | 4.72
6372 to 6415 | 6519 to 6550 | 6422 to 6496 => 4.6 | 4.85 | 4.77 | 5.36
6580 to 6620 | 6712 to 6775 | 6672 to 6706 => 6.8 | 6.42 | 4.79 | 5.73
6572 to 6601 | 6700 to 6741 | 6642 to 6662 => 6.0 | 7.05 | 4.69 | 6.36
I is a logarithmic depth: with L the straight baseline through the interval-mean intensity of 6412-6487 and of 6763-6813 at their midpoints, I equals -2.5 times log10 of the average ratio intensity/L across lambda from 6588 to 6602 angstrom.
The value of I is -0.03 mag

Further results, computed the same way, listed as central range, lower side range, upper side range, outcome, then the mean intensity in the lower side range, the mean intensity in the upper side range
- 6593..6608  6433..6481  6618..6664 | 0.00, 4.82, 4.72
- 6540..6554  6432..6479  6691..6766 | -0.22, 4.82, 5.59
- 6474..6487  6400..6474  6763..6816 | -0.02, 4.79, 4.72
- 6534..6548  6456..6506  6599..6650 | -0.15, 4.74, 4.76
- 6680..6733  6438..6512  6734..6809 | -0.25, 4.77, 4.69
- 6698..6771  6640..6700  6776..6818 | -0.18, 4.73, 4.75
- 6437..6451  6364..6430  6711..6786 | 0.02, 4.82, 5.56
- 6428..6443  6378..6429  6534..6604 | 0.17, 4.8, 8.83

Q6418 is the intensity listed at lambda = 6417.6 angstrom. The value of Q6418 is 4.86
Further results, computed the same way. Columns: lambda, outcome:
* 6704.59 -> 4.92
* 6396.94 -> 4.75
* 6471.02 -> 4.81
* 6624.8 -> 4.86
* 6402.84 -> 4.92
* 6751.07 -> 4.57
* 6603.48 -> 4.7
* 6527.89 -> 4.8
